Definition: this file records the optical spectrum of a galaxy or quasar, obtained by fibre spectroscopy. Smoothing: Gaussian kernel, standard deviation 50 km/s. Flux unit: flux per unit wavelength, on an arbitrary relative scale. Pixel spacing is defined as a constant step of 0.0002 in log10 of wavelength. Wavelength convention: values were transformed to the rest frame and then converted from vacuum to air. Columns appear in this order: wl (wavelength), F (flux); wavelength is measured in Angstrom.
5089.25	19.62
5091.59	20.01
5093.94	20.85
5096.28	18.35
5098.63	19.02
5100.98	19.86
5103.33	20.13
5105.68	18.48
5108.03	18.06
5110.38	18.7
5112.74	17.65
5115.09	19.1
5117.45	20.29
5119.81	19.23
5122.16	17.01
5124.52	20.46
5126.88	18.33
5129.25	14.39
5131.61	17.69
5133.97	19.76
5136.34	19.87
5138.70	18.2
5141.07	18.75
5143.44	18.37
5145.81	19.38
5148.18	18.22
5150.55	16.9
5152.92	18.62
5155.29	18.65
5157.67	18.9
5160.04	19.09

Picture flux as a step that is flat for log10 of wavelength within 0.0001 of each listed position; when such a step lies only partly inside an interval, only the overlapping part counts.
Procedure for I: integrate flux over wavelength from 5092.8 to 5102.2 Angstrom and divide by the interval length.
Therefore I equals 19.5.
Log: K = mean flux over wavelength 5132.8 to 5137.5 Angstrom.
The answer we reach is 19.8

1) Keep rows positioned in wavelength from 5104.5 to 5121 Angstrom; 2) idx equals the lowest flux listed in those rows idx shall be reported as 17.65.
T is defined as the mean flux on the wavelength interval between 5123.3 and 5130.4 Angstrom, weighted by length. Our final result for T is 17.7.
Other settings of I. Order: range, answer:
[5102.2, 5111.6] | 18.8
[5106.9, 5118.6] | 18.8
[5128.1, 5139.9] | 18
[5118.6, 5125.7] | 18.9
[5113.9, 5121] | 19.5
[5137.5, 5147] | 18.7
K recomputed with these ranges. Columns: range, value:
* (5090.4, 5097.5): 19.7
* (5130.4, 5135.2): 18.7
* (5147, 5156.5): 18.1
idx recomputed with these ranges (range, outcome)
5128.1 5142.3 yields 14.39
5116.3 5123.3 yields 17.01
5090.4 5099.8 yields 18.35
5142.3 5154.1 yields 16.9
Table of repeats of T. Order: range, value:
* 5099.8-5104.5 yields 20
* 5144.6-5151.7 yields 18.2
